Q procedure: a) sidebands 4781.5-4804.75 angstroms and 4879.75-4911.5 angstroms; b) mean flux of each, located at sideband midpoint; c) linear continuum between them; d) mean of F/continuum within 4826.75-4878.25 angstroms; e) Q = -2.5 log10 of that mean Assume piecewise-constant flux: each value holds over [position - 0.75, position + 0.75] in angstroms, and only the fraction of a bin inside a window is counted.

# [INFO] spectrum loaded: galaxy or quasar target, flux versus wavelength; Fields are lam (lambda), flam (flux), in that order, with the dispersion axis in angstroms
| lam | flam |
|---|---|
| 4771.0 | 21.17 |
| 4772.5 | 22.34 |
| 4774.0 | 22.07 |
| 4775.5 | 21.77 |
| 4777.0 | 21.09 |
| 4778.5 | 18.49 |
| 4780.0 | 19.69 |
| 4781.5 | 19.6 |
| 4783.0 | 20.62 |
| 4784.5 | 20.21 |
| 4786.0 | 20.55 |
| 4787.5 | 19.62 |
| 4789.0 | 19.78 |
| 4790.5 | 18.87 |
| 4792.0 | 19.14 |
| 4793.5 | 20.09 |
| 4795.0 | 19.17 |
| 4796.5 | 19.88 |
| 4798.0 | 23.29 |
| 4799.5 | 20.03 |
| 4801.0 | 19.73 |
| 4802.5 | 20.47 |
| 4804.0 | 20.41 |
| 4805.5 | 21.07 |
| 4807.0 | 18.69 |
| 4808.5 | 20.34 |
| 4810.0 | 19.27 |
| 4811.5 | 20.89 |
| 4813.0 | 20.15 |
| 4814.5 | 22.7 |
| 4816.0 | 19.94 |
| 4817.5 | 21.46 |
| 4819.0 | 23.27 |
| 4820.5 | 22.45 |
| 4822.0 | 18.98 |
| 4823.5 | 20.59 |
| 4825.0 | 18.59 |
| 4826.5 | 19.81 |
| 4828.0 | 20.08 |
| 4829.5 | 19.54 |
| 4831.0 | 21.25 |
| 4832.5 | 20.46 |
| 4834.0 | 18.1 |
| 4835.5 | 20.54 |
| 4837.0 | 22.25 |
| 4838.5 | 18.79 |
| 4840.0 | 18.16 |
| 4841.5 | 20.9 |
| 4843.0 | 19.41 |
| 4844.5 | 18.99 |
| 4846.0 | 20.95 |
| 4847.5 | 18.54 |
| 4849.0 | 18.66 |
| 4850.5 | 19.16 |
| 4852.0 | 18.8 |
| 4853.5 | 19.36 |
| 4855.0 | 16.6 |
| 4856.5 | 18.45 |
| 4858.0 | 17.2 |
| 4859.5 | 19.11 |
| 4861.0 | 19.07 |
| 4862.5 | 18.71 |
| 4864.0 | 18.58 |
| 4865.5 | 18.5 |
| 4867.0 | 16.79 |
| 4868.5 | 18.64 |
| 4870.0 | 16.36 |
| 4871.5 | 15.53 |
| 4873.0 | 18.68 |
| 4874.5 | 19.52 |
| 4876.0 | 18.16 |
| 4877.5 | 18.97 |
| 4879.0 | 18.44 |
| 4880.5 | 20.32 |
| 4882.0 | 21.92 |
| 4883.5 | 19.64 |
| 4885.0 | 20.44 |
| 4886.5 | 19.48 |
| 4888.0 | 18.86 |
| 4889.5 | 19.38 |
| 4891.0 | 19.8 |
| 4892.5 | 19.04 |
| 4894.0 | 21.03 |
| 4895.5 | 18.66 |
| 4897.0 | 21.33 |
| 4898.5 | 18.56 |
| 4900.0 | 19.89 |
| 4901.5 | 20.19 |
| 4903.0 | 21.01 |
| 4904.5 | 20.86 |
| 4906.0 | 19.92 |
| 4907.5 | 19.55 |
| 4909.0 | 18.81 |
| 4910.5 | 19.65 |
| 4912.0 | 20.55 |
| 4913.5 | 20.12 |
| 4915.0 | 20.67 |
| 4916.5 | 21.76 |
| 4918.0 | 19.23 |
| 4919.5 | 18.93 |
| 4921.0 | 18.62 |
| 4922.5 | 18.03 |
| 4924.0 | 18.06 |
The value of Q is 0.06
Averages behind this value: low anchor 20.1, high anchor 19.9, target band 18.9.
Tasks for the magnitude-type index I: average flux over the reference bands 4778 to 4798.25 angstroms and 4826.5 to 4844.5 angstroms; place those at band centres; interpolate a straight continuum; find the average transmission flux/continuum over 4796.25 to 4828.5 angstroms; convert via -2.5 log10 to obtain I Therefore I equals -0.04 mag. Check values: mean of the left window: 19.9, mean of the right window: 19.9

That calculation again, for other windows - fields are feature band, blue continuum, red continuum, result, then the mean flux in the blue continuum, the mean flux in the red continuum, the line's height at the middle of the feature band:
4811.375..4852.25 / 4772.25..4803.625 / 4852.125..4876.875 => -0.06 mag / 20.3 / 18.1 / 19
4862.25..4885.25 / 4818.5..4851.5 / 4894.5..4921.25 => 0.07 mag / 19.9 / 19.9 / 19.9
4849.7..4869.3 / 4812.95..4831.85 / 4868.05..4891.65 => 0.07 mag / 20.7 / 19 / 19.6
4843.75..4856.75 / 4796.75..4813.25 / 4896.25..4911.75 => 0.08 mag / 20.4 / 20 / 20.2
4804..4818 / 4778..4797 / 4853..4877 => -0.07 mag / 19.7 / 18.1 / 19.2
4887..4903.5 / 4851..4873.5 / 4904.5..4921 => -0.03 mag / 18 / 19.9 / 19.3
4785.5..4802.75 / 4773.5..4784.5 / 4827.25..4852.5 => 0.01 mag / 20.4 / 19.7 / 20.2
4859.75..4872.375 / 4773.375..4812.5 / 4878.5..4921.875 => 0.12 mag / 20.2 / 19.9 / 20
